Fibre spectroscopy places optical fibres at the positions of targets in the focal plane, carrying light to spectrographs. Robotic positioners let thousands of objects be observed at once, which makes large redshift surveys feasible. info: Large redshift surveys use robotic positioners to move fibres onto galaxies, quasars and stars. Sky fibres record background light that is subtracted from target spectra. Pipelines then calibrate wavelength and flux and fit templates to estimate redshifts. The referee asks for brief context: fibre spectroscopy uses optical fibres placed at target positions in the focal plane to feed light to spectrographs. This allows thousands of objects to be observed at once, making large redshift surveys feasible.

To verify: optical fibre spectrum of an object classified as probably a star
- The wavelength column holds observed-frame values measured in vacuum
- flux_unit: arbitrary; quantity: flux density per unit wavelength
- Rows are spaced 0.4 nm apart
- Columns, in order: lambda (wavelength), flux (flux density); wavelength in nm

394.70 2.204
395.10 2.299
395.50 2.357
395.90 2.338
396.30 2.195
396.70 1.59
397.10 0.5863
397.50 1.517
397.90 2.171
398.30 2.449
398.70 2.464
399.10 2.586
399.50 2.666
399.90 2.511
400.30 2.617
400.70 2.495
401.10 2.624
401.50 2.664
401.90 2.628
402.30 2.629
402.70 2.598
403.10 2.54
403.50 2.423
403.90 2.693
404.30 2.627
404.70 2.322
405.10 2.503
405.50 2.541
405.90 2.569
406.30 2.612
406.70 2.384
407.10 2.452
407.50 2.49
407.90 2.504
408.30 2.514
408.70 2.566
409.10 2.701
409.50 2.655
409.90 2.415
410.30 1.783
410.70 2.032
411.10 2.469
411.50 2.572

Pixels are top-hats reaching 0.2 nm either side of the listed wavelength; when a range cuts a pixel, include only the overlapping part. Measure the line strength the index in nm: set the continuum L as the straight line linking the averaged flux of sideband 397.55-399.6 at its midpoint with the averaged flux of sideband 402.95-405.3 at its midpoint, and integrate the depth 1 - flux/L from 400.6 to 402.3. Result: -0.11 nm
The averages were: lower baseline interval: 2.39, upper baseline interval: 2.52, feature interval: 2.61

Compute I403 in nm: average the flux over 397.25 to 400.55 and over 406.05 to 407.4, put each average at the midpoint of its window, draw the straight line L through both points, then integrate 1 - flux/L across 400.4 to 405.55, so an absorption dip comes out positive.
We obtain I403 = -0.305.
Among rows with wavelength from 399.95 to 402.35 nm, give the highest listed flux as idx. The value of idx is 2.664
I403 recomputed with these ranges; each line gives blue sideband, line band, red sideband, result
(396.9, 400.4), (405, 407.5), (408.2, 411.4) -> -0.20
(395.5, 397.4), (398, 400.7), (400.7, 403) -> -0.40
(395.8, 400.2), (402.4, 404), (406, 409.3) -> -0.16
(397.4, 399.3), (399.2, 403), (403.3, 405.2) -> -0.34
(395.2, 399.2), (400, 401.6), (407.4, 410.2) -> -0.31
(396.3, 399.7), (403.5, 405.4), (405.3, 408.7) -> -0.12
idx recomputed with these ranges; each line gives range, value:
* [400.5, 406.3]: 2.693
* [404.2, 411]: 2.701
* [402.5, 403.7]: 2.598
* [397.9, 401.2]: 2.666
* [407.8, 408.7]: 2.566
